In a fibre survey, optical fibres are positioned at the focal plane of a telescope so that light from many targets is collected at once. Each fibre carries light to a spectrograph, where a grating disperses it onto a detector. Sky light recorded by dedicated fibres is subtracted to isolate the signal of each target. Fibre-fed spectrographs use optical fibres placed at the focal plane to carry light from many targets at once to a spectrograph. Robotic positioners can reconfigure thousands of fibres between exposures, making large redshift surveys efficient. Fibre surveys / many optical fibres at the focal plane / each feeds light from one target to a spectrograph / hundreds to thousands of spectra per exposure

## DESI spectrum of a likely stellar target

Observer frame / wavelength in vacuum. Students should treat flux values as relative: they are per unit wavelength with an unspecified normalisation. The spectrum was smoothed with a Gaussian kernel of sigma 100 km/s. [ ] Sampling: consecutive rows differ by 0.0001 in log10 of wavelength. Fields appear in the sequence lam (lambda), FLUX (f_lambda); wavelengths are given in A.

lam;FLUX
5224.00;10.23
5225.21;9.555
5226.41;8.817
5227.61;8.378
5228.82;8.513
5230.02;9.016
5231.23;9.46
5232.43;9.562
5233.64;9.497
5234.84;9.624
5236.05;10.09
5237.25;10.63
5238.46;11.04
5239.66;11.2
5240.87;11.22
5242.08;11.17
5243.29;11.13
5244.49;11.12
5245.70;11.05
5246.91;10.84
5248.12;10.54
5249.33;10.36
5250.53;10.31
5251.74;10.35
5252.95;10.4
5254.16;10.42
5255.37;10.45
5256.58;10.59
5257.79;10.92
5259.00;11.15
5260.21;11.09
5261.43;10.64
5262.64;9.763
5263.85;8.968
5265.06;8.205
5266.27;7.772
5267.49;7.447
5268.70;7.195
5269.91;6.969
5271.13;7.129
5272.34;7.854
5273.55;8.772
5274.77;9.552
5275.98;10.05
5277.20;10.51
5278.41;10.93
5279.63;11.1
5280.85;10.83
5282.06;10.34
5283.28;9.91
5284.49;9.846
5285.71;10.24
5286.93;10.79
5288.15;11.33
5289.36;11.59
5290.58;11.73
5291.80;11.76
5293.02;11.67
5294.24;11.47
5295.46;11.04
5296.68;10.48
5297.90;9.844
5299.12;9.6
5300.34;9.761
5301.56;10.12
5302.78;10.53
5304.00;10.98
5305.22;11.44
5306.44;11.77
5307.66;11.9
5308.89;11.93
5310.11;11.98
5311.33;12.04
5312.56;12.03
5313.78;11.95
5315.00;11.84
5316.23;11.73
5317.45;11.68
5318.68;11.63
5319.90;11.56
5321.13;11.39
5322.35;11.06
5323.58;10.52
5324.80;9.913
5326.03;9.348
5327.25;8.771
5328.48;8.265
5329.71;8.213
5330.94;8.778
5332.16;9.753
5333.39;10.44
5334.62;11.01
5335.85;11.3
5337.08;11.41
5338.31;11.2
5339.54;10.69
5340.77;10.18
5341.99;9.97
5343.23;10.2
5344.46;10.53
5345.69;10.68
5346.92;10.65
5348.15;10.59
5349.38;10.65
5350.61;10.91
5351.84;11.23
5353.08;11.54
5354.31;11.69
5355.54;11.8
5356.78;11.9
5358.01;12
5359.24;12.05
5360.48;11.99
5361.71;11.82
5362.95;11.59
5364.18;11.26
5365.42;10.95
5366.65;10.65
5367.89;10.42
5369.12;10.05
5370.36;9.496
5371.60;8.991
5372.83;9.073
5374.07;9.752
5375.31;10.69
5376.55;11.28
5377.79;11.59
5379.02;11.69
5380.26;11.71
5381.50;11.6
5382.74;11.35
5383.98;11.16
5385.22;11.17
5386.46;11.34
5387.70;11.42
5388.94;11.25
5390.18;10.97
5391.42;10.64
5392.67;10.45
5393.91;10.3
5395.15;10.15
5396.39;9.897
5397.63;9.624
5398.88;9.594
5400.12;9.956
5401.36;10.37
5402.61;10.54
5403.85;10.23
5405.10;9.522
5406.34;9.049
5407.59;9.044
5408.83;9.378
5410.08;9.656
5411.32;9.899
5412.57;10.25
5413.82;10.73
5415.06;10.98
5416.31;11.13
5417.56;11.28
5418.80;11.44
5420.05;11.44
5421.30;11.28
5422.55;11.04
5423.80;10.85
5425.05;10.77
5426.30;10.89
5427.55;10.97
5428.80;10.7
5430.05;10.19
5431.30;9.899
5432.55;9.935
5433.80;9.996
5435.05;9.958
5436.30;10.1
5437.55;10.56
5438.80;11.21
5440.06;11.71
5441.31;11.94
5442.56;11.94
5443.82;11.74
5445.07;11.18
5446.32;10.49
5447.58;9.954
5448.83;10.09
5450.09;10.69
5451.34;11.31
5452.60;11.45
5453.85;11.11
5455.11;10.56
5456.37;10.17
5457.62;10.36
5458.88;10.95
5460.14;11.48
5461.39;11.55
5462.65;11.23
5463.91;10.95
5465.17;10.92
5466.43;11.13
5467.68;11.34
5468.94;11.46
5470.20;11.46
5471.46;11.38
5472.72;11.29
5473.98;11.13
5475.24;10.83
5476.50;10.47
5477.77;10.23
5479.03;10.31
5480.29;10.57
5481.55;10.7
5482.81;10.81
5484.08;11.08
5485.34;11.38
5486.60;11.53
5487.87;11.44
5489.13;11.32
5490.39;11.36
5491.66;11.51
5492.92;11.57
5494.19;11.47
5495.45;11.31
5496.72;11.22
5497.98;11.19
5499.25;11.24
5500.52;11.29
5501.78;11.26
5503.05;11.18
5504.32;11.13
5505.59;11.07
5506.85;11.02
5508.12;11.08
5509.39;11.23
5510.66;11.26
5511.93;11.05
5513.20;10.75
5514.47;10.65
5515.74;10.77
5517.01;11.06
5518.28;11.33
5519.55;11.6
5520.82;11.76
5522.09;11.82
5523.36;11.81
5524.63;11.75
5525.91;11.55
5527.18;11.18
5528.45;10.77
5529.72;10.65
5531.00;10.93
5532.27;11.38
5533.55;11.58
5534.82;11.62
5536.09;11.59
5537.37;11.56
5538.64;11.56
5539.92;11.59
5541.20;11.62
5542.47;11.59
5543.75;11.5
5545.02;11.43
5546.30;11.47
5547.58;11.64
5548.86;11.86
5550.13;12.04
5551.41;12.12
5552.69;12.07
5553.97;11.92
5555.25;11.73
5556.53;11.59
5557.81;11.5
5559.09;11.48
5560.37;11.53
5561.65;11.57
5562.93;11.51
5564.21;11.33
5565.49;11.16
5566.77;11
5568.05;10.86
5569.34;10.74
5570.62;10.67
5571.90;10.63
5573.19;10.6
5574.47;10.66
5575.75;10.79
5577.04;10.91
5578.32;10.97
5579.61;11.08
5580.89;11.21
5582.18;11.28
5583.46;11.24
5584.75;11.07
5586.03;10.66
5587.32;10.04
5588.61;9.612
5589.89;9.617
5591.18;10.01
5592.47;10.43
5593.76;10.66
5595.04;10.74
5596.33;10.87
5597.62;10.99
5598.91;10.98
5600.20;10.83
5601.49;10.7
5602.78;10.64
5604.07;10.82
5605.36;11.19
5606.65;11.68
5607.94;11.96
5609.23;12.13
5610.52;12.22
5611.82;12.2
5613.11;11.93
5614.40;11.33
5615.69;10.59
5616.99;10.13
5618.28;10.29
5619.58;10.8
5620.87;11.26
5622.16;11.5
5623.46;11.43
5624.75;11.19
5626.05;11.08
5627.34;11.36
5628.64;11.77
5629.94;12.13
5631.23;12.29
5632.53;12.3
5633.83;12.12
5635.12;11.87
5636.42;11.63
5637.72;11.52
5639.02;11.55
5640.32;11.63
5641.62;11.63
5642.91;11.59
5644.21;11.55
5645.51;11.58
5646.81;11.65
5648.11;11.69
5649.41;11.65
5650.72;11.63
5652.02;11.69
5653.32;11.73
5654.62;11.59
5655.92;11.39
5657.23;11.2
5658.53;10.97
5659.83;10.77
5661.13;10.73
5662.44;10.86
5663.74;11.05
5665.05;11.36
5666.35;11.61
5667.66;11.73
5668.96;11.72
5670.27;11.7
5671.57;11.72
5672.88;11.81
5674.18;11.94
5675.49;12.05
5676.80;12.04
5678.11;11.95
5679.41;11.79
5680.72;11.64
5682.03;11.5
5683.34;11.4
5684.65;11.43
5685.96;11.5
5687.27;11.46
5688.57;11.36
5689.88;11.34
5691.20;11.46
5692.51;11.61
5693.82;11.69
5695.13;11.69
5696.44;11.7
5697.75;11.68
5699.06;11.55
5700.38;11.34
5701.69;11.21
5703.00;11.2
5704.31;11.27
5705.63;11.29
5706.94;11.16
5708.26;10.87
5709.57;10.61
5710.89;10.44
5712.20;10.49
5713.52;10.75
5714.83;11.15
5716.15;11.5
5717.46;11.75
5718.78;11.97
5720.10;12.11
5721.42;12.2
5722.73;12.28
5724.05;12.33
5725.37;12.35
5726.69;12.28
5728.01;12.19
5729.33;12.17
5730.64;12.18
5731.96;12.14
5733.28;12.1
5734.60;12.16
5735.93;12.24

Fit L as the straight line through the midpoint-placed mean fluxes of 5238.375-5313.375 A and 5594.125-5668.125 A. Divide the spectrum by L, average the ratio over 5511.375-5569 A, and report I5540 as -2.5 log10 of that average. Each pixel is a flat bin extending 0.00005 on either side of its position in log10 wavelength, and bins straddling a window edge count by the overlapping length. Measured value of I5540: -0.03 mag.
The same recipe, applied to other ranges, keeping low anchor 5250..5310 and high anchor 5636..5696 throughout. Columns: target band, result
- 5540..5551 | -0.05 mag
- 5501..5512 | -0.02 mag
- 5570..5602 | 0.06 mag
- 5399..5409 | 0.09 mag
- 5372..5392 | -0.05 mag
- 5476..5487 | 0.01 mag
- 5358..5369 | -0.08 mag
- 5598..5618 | 0.01 mag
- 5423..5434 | 0.02 mag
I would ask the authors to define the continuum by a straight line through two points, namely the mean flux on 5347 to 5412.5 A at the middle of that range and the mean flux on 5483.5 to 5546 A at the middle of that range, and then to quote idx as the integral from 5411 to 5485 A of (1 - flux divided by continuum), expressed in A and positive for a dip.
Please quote 0.9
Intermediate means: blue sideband 10.7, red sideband 11.3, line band 10.9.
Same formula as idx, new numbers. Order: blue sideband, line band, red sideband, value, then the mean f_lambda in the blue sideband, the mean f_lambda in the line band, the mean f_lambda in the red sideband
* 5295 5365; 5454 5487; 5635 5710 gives 0.5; 10.9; 11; 11.5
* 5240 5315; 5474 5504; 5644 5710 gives -0.3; 10.4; 11.1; 11.5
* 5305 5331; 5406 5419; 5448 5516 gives 0.9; 10.9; 10.2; 11.1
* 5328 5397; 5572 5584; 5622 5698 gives 0.4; 10.8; 11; 11.6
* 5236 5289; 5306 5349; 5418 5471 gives -1.7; 10.1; 10.8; 10.9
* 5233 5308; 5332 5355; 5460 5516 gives -0.5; 10.3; 10.8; 11.1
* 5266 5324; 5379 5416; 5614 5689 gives 1.3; 10.6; 10.4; 11.5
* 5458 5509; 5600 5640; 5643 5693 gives -0.1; 11.1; 11.4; 11.5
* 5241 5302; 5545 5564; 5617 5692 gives -0.9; 10.1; 11.7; 11.5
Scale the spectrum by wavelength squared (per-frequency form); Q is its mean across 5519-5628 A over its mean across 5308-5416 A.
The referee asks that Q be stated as 1.13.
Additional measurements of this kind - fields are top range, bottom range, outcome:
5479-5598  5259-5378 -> 1.15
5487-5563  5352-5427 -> 1.12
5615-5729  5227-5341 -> 1.28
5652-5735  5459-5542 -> 1.10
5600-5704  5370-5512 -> 1.15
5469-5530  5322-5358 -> 1.13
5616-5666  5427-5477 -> 1.12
